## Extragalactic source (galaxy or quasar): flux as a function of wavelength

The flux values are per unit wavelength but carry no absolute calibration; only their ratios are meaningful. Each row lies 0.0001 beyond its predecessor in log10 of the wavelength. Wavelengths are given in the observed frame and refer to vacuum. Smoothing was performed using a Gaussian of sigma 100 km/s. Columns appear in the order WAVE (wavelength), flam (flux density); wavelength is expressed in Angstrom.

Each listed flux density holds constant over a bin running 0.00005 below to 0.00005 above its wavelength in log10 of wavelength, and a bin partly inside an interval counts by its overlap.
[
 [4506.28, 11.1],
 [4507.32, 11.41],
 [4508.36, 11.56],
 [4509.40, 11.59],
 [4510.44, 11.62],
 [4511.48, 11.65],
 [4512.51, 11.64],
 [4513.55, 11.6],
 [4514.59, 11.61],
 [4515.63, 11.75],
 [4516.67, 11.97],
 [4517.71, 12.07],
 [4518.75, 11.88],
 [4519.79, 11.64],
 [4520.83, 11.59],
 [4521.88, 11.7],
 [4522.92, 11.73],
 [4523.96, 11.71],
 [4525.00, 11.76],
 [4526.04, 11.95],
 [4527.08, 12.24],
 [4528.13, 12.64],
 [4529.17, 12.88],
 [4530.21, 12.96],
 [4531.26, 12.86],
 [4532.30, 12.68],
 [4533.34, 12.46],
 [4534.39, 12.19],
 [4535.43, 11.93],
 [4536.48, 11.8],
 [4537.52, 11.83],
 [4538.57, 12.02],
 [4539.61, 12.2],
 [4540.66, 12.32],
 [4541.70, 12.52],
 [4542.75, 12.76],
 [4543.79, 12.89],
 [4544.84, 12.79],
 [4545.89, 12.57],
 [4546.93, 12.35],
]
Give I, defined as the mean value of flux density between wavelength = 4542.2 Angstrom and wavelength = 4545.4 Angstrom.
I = 12.8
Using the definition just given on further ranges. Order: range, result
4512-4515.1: 11.6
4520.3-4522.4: 11.6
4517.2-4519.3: 12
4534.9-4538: 11.9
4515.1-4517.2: 11.9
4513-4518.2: 11.8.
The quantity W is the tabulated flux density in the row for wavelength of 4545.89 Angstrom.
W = 12.57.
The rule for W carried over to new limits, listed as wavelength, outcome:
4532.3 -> 12.68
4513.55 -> 11.6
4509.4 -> 11.59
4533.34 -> 12.46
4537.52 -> 11.83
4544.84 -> 12.79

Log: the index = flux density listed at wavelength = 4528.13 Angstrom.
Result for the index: 12.64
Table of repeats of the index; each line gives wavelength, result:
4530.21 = 12.96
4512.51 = 11.64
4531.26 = 12.86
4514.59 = 11.61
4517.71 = 12.07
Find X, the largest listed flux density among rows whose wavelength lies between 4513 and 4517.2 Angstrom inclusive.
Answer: 11.97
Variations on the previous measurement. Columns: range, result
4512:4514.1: 11.64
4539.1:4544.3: 12.89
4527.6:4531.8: 12.96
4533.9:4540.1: 12.2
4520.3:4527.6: 12.24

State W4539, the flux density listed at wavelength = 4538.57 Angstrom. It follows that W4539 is 12.02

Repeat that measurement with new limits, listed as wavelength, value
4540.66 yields 12.32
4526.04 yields 11.95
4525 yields 11.76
